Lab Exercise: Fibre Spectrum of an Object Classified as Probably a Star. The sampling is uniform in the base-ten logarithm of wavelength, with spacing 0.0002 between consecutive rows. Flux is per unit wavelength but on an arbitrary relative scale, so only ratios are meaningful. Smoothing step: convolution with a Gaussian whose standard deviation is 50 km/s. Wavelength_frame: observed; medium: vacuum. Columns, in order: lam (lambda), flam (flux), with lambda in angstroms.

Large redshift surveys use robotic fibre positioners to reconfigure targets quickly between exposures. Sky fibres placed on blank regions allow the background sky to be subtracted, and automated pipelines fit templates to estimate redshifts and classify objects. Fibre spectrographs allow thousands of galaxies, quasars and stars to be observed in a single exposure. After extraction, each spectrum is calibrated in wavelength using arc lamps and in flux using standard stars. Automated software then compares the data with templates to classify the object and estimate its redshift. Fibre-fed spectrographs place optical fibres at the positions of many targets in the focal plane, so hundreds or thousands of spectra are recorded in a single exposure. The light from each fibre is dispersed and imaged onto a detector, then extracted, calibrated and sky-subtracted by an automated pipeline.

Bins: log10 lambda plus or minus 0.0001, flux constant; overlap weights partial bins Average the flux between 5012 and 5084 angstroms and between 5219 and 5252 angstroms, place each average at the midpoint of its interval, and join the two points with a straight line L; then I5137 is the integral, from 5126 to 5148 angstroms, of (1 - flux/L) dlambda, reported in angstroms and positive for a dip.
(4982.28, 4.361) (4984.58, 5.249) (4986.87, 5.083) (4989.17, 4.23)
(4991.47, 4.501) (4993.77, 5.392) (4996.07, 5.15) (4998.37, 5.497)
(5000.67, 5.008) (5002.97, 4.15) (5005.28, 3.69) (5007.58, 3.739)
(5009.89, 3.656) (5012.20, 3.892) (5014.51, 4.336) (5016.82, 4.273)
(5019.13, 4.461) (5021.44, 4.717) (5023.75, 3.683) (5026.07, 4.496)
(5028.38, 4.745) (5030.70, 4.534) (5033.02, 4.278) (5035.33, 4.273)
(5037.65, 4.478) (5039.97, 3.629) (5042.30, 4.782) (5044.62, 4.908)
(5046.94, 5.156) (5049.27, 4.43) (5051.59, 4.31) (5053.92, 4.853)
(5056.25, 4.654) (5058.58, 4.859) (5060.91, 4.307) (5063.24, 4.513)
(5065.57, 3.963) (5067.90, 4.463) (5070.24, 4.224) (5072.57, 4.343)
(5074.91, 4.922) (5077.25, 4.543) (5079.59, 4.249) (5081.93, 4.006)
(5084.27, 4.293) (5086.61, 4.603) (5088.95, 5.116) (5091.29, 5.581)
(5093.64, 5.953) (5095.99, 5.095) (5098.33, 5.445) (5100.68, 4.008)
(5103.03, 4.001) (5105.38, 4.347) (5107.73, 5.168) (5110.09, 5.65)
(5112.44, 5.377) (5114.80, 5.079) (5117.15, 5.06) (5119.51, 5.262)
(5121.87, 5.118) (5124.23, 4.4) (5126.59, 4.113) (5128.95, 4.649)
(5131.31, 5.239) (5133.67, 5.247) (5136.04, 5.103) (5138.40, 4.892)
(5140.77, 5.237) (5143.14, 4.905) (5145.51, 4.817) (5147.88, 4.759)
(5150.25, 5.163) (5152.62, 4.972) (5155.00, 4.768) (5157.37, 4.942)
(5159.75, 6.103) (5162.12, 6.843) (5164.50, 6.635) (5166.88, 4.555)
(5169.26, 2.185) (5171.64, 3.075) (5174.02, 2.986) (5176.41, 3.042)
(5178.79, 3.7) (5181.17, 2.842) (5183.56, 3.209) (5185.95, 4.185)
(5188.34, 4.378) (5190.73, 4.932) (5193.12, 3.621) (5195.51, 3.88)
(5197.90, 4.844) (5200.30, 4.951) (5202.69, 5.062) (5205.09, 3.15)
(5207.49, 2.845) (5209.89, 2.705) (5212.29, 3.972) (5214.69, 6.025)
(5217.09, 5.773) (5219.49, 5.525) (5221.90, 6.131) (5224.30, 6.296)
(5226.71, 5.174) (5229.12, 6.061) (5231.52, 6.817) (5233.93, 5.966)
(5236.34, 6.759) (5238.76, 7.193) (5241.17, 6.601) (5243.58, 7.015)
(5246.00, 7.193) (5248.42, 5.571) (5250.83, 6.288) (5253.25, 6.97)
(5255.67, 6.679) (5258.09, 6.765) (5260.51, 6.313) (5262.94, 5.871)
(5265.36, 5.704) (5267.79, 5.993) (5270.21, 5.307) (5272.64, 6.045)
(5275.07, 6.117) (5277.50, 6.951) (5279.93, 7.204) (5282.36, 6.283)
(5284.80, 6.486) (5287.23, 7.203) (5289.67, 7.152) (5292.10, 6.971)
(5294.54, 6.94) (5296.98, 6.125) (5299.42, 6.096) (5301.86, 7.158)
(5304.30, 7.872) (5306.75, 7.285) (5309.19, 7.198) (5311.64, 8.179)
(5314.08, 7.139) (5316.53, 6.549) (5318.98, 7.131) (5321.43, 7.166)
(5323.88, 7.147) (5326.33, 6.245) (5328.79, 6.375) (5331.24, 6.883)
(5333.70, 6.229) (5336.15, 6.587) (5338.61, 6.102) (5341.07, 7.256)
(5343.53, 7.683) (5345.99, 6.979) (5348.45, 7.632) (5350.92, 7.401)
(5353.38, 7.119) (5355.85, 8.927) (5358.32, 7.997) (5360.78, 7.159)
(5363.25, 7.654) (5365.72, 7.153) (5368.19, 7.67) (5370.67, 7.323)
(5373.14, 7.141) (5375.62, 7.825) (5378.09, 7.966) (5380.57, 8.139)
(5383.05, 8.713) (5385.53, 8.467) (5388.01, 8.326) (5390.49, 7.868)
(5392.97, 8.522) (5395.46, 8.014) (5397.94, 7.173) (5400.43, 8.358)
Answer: 1.7 angstroms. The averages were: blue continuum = 4.43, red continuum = 6.35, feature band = 4.92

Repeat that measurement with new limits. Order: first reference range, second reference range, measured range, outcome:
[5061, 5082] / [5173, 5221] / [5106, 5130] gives -3.9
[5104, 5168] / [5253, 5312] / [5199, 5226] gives 5.3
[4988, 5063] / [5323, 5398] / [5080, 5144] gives 4.0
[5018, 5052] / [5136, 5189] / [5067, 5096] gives -1.6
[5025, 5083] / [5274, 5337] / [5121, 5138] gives 1.2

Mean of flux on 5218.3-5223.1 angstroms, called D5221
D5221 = 5.83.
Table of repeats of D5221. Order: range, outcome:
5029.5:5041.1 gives 4.24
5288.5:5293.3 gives 7.07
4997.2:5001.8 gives 5.26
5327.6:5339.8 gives 6.44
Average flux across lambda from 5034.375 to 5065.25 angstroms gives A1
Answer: 4.54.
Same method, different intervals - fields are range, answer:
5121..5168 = 5.13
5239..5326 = 6.71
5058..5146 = 4.79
